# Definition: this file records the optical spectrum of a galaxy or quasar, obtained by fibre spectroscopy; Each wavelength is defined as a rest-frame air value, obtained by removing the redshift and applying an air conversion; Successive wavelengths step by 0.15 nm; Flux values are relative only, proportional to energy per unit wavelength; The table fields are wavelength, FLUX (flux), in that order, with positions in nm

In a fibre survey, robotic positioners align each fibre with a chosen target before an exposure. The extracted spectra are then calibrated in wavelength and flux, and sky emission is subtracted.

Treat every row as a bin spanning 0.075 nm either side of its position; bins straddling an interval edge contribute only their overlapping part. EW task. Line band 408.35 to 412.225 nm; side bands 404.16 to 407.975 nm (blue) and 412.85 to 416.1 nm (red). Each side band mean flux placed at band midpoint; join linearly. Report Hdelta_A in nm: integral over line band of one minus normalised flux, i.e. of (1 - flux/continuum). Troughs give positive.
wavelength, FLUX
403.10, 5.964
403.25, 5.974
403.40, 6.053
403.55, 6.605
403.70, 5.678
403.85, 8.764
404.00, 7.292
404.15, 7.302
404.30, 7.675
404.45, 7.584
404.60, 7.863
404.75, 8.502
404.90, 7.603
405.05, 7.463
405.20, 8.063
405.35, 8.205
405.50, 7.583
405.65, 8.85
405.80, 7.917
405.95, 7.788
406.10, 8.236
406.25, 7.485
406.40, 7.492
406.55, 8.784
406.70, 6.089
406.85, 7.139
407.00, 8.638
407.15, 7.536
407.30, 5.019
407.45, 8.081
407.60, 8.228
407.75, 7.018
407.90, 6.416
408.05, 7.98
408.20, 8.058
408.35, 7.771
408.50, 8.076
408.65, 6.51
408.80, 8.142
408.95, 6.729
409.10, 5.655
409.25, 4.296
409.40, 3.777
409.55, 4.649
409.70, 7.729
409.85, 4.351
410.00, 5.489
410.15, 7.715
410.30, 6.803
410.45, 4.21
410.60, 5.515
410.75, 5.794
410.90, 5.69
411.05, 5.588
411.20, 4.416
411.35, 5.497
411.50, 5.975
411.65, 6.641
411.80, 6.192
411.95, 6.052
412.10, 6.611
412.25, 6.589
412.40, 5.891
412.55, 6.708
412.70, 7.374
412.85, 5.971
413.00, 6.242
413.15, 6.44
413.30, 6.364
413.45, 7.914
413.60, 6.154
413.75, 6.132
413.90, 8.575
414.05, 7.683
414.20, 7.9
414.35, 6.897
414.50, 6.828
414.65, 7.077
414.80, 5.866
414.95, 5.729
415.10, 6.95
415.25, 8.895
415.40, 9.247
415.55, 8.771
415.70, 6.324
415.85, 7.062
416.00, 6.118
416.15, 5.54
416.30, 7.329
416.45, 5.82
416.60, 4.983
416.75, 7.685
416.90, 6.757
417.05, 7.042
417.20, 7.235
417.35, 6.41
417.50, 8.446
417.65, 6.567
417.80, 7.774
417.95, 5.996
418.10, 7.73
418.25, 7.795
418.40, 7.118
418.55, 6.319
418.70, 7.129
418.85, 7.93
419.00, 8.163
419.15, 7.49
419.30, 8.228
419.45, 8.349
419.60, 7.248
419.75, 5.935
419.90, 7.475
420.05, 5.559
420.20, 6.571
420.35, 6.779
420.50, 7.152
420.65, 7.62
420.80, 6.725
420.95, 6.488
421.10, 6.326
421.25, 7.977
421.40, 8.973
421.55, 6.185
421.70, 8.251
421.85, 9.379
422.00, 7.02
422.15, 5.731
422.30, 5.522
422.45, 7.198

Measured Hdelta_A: 0.73 nm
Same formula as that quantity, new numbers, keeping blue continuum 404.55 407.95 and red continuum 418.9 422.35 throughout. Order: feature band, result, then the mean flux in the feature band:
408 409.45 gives 0.16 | 6.73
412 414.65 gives 0.21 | 6.84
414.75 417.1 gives 0.15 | 6.89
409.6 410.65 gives 0.22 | 5.95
